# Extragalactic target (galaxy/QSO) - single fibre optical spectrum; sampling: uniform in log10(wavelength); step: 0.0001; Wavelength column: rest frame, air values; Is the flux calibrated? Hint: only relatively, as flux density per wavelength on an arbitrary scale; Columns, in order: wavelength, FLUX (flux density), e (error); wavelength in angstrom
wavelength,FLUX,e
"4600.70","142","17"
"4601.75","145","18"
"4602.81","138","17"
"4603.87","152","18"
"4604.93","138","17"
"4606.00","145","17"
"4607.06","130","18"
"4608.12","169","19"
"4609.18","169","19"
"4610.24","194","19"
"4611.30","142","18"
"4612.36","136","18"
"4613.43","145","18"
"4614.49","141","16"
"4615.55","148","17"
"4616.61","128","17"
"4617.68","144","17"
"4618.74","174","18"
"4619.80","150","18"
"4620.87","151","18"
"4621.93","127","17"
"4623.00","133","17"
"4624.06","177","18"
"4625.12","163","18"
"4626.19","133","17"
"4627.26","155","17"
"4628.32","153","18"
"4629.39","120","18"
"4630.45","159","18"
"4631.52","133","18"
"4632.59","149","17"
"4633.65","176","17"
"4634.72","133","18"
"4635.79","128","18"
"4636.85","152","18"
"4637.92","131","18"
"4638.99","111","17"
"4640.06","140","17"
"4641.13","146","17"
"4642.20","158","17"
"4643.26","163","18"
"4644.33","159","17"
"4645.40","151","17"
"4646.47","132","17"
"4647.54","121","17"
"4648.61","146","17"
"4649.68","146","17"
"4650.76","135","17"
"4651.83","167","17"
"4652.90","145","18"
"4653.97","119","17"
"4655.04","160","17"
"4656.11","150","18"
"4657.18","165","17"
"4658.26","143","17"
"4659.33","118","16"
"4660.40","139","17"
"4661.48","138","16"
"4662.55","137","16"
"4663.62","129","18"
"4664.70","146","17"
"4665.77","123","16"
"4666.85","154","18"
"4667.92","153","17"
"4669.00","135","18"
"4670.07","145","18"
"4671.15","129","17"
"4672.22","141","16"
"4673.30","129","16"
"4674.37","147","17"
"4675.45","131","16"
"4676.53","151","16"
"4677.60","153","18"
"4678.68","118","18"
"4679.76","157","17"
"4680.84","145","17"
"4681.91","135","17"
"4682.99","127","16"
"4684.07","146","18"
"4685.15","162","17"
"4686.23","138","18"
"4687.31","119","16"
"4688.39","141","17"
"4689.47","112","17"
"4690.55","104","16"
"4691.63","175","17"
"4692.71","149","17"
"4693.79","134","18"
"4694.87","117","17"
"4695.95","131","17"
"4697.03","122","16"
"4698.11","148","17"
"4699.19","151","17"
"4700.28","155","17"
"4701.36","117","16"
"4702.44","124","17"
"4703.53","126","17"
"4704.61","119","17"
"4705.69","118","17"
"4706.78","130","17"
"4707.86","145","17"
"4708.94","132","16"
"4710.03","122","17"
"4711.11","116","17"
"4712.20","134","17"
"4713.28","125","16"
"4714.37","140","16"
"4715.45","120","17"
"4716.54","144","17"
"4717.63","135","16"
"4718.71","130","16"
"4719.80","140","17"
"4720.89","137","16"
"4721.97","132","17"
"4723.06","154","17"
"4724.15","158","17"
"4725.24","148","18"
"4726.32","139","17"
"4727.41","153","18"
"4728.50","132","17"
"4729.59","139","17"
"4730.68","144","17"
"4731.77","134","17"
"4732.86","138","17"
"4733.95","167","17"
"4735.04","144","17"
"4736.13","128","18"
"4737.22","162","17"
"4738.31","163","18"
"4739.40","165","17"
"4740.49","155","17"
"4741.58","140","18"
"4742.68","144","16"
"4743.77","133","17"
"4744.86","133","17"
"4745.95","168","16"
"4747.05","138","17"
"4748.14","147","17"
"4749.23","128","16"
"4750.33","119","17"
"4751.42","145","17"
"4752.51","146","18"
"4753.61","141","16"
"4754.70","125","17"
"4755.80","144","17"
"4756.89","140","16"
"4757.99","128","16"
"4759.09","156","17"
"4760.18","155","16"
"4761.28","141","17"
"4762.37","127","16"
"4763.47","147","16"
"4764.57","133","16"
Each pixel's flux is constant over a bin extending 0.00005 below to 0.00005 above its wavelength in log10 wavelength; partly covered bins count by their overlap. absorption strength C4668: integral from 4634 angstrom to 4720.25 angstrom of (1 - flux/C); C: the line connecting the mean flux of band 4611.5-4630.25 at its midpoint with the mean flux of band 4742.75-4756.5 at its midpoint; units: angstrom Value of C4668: 3.28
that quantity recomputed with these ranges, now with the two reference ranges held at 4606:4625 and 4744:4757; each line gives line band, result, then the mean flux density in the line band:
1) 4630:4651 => 0.7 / 143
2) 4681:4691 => 0.9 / 132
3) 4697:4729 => 1.7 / 135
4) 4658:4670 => 0.7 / 138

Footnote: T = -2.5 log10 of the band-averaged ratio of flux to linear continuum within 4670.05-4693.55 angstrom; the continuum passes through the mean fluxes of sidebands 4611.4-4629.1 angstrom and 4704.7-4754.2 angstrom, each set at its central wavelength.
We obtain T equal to 0.03 mag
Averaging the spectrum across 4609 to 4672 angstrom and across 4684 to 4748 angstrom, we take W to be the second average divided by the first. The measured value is 0.96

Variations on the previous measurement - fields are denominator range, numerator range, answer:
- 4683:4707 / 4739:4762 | 1.07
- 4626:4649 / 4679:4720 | 0.93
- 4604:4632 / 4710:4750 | 0.95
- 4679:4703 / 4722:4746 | 1.07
